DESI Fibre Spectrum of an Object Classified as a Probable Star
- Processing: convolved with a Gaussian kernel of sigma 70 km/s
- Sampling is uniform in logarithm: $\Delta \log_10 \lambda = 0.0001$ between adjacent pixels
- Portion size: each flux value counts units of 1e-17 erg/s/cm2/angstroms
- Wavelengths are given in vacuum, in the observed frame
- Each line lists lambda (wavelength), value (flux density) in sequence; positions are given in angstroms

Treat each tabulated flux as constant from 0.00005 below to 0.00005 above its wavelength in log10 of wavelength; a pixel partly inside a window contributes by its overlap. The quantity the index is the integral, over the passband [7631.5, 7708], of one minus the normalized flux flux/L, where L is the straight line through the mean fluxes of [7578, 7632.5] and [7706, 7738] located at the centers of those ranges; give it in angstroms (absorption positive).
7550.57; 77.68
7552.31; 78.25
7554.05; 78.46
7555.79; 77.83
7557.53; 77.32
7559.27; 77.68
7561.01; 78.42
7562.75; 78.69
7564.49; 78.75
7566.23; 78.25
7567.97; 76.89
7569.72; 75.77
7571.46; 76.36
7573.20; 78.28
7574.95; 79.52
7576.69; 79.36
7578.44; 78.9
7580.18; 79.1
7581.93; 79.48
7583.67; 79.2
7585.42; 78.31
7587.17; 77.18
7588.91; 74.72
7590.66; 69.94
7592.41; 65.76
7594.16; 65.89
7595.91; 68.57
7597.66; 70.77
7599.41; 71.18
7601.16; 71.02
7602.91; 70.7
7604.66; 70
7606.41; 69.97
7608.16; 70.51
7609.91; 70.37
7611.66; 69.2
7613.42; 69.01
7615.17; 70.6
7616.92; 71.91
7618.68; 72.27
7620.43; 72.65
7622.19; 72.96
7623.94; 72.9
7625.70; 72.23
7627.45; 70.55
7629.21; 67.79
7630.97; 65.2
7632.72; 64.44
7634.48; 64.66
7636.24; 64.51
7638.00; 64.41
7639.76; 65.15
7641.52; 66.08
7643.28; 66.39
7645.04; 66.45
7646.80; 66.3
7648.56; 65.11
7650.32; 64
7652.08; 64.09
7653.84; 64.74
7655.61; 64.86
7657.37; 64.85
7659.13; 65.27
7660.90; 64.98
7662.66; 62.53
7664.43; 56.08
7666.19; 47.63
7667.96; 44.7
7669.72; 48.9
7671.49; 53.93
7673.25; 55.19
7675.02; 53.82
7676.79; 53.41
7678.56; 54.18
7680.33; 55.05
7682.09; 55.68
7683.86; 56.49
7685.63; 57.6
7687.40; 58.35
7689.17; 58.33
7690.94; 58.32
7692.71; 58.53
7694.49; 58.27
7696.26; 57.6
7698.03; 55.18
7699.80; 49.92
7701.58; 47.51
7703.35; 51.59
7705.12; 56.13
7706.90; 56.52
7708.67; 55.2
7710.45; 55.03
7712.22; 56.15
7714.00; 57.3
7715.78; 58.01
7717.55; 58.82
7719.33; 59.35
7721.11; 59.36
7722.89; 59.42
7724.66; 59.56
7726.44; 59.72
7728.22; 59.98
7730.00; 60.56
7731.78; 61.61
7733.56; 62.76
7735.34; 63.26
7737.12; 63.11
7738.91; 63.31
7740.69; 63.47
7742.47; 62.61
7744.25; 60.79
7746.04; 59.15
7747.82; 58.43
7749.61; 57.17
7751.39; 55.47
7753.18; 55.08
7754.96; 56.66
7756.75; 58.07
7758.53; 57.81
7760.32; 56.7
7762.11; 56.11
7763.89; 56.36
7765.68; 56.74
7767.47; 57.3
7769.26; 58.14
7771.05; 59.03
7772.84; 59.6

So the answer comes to 7.2 angstroms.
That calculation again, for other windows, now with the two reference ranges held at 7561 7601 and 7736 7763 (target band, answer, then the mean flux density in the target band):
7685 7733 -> 4.3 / 57.2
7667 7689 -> 4.0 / 54.1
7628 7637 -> 0.6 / 65.5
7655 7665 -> 0.7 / 63.3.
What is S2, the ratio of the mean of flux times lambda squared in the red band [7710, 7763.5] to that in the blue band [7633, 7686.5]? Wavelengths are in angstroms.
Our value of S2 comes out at 1.0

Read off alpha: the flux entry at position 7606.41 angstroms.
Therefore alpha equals 69.97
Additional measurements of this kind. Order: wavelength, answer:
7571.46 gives 76.36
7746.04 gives 59.15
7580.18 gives 79.1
